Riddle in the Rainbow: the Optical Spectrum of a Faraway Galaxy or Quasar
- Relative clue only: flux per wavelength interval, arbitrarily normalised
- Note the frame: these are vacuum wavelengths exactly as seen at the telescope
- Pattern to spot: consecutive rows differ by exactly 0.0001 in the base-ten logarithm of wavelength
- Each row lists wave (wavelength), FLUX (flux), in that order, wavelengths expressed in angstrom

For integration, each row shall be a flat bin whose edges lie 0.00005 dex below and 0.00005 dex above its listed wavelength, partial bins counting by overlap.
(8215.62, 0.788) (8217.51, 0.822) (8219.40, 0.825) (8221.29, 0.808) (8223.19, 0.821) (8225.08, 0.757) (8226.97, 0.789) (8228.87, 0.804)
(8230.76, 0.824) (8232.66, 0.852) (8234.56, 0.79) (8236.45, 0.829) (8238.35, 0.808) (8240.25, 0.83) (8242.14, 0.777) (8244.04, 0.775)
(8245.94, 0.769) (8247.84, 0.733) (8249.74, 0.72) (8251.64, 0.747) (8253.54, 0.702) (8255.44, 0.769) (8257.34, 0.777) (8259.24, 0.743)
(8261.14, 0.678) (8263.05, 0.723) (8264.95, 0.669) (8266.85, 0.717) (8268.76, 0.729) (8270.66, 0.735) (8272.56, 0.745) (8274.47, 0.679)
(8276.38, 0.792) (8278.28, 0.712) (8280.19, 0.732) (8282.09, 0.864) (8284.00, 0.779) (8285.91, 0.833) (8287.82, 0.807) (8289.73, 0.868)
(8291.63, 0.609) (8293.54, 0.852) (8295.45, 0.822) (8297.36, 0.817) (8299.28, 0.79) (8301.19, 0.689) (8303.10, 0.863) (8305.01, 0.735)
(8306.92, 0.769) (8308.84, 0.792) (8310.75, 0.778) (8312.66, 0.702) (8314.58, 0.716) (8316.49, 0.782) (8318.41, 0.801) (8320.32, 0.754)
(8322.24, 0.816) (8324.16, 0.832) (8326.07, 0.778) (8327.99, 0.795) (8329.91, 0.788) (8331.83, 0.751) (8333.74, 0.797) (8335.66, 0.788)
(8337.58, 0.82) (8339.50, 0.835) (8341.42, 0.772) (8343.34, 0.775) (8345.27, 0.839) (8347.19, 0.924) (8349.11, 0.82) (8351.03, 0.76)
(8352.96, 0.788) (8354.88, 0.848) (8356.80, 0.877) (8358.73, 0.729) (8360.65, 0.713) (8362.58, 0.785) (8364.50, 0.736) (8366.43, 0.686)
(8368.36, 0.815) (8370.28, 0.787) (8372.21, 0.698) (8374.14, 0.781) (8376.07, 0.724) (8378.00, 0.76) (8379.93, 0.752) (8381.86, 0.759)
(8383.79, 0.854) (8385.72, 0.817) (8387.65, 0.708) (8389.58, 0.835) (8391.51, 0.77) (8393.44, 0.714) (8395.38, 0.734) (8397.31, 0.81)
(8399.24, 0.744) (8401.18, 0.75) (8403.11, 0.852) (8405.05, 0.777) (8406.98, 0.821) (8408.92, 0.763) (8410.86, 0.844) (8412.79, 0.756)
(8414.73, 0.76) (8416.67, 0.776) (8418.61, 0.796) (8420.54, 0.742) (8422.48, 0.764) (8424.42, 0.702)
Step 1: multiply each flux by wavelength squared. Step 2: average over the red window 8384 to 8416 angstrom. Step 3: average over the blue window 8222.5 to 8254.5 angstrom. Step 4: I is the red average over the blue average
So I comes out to 1.04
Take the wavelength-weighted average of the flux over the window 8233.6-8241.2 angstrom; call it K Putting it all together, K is 0.815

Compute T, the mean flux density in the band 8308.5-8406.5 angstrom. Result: 0.781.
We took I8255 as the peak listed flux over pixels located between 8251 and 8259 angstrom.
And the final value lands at 0.777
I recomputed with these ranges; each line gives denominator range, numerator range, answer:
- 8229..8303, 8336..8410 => 1.05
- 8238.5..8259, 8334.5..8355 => 1.09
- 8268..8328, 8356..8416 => 1.02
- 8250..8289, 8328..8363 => 1.09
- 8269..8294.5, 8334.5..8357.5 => 1.08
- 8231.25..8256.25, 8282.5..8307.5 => 1.03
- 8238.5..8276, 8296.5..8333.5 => 1.06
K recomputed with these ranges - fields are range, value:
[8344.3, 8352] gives 0.835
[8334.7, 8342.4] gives 0.804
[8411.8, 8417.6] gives 0.765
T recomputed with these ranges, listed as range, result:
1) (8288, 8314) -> 0.776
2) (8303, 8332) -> 0.776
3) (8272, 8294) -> 0.771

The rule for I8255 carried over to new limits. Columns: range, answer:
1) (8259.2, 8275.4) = 0.745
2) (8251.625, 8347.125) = 0.868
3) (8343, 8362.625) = 0.924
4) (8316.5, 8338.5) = 0.832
